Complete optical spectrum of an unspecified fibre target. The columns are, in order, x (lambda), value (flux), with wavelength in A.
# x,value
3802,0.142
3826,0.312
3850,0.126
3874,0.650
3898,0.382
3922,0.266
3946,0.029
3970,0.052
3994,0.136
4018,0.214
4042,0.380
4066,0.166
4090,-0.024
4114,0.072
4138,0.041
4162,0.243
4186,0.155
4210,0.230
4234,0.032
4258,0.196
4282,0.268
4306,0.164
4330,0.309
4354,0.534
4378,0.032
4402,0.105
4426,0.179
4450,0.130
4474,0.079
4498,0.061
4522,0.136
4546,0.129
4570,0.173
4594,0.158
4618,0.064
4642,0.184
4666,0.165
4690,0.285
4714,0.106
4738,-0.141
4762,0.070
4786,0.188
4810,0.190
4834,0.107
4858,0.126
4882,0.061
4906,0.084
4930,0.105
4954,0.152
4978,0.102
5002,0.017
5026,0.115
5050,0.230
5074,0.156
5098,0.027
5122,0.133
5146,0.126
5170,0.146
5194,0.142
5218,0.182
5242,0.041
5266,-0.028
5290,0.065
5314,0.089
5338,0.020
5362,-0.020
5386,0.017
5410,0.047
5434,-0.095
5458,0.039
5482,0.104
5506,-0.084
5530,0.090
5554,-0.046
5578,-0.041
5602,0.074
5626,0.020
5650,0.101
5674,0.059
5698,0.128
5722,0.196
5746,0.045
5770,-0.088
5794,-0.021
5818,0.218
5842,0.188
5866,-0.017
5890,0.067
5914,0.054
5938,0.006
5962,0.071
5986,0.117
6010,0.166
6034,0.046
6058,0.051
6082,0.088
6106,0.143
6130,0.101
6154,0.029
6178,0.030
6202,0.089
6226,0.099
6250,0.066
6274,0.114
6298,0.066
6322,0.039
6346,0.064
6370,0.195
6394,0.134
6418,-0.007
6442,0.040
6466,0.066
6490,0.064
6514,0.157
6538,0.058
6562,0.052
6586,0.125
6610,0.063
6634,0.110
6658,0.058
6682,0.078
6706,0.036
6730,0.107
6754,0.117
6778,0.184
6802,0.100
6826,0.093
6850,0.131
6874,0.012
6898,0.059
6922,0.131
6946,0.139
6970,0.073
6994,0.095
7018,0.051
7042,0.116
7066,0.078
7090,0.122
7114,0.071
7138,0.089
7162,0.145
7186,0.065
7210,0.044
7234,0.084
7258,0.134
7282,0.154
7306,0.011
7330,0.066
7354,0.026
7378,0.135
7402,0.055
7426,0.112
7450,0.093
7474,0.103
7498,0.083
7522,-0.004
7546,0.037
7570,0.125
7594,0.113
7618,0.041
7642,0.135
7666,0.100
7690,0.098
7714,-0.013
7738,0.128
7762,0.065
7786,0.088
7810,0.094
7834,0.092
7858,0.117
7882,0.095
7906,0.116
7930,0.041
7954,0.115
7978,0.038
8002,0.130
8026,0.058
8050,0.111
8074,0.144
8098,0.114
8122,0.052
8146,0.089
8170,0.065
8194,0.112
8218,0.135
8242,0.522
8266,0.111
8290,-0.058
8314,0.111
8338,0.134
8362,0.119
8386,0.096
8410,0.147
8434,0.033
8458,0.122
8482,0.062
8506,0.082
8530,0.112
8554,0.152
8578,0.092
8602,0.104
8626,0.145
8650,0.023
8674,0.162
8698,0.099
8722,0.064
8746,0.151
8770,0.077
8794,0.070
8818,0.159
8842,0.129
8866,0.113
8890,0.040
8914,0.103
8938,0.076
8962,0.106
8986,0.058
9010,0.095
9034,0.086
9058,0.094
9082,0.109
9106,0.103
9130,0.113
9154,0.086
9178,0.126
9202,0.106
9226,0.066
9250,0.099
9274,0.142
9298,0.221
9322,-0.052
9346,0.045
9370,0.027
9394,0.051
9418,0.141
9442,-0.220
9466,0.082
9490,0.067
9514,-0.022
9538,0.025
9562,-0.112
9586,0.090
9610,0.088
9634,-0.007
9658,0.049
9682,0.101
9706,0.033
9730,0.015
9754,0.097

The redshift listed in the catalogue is 1.21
